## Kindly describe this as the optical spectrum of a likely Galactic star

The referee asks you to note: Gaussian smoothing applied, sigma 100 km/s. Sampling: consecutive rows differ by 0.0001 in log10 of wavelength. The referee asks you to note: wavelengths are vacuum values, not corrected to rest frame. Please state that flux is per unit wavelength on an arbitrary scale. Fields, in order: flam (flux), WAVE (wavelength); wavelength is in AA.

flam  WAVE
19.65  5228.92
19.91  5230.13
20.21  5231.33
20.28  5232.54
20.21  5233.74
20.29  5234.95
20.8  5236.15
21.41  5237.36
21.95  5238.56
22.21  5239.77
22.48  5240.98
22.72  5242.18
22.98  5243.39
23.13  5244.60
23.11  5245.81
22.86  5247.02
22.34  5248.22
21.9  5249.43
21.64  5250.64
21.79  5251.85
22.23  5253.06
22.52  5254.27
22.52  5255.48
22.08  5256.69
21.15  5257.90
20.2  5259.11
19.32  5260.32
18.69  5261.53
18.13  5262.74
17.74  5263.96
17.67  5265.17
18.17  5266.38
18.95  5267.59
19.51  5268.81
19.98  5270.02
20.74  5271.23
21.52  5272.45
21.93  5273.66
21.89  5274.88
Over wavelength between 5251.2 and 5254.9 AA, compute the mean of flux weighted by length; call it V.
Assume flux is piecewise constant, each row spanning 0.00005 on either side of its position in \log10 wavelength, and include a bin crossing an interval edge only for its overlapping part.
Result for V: 22.2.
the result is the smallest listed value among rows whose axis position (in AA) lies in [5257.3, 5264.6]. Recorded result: 17.74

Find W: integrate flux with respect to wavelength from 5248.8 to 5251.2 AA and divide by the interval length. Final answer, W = 21.8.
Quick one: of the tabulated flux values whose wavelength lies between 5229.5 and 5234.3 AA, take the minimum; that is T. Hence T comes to 19.91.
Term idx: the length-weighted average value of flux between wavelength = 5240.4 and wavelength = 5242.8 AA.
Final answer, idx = 22.6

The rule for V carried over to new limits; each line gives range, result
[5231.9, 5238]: 20.6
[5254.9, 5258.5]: 21.9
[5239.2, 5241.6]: 22.4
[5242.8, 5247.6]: 23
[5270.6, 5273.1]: 21.1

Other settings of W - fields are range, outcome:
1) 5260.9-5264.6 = 18.2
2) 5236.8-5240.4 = 21.9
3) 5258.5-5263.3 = 19.1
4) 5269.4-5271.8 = 20.4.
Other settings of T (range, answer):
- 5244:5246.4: 23.11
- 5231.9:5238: 20.21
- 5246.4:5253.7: 21.64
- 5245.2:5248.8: 22.34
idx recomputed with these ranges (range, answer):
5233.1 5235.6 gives 20.3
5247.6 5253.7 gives 22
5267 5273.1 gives 20.2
